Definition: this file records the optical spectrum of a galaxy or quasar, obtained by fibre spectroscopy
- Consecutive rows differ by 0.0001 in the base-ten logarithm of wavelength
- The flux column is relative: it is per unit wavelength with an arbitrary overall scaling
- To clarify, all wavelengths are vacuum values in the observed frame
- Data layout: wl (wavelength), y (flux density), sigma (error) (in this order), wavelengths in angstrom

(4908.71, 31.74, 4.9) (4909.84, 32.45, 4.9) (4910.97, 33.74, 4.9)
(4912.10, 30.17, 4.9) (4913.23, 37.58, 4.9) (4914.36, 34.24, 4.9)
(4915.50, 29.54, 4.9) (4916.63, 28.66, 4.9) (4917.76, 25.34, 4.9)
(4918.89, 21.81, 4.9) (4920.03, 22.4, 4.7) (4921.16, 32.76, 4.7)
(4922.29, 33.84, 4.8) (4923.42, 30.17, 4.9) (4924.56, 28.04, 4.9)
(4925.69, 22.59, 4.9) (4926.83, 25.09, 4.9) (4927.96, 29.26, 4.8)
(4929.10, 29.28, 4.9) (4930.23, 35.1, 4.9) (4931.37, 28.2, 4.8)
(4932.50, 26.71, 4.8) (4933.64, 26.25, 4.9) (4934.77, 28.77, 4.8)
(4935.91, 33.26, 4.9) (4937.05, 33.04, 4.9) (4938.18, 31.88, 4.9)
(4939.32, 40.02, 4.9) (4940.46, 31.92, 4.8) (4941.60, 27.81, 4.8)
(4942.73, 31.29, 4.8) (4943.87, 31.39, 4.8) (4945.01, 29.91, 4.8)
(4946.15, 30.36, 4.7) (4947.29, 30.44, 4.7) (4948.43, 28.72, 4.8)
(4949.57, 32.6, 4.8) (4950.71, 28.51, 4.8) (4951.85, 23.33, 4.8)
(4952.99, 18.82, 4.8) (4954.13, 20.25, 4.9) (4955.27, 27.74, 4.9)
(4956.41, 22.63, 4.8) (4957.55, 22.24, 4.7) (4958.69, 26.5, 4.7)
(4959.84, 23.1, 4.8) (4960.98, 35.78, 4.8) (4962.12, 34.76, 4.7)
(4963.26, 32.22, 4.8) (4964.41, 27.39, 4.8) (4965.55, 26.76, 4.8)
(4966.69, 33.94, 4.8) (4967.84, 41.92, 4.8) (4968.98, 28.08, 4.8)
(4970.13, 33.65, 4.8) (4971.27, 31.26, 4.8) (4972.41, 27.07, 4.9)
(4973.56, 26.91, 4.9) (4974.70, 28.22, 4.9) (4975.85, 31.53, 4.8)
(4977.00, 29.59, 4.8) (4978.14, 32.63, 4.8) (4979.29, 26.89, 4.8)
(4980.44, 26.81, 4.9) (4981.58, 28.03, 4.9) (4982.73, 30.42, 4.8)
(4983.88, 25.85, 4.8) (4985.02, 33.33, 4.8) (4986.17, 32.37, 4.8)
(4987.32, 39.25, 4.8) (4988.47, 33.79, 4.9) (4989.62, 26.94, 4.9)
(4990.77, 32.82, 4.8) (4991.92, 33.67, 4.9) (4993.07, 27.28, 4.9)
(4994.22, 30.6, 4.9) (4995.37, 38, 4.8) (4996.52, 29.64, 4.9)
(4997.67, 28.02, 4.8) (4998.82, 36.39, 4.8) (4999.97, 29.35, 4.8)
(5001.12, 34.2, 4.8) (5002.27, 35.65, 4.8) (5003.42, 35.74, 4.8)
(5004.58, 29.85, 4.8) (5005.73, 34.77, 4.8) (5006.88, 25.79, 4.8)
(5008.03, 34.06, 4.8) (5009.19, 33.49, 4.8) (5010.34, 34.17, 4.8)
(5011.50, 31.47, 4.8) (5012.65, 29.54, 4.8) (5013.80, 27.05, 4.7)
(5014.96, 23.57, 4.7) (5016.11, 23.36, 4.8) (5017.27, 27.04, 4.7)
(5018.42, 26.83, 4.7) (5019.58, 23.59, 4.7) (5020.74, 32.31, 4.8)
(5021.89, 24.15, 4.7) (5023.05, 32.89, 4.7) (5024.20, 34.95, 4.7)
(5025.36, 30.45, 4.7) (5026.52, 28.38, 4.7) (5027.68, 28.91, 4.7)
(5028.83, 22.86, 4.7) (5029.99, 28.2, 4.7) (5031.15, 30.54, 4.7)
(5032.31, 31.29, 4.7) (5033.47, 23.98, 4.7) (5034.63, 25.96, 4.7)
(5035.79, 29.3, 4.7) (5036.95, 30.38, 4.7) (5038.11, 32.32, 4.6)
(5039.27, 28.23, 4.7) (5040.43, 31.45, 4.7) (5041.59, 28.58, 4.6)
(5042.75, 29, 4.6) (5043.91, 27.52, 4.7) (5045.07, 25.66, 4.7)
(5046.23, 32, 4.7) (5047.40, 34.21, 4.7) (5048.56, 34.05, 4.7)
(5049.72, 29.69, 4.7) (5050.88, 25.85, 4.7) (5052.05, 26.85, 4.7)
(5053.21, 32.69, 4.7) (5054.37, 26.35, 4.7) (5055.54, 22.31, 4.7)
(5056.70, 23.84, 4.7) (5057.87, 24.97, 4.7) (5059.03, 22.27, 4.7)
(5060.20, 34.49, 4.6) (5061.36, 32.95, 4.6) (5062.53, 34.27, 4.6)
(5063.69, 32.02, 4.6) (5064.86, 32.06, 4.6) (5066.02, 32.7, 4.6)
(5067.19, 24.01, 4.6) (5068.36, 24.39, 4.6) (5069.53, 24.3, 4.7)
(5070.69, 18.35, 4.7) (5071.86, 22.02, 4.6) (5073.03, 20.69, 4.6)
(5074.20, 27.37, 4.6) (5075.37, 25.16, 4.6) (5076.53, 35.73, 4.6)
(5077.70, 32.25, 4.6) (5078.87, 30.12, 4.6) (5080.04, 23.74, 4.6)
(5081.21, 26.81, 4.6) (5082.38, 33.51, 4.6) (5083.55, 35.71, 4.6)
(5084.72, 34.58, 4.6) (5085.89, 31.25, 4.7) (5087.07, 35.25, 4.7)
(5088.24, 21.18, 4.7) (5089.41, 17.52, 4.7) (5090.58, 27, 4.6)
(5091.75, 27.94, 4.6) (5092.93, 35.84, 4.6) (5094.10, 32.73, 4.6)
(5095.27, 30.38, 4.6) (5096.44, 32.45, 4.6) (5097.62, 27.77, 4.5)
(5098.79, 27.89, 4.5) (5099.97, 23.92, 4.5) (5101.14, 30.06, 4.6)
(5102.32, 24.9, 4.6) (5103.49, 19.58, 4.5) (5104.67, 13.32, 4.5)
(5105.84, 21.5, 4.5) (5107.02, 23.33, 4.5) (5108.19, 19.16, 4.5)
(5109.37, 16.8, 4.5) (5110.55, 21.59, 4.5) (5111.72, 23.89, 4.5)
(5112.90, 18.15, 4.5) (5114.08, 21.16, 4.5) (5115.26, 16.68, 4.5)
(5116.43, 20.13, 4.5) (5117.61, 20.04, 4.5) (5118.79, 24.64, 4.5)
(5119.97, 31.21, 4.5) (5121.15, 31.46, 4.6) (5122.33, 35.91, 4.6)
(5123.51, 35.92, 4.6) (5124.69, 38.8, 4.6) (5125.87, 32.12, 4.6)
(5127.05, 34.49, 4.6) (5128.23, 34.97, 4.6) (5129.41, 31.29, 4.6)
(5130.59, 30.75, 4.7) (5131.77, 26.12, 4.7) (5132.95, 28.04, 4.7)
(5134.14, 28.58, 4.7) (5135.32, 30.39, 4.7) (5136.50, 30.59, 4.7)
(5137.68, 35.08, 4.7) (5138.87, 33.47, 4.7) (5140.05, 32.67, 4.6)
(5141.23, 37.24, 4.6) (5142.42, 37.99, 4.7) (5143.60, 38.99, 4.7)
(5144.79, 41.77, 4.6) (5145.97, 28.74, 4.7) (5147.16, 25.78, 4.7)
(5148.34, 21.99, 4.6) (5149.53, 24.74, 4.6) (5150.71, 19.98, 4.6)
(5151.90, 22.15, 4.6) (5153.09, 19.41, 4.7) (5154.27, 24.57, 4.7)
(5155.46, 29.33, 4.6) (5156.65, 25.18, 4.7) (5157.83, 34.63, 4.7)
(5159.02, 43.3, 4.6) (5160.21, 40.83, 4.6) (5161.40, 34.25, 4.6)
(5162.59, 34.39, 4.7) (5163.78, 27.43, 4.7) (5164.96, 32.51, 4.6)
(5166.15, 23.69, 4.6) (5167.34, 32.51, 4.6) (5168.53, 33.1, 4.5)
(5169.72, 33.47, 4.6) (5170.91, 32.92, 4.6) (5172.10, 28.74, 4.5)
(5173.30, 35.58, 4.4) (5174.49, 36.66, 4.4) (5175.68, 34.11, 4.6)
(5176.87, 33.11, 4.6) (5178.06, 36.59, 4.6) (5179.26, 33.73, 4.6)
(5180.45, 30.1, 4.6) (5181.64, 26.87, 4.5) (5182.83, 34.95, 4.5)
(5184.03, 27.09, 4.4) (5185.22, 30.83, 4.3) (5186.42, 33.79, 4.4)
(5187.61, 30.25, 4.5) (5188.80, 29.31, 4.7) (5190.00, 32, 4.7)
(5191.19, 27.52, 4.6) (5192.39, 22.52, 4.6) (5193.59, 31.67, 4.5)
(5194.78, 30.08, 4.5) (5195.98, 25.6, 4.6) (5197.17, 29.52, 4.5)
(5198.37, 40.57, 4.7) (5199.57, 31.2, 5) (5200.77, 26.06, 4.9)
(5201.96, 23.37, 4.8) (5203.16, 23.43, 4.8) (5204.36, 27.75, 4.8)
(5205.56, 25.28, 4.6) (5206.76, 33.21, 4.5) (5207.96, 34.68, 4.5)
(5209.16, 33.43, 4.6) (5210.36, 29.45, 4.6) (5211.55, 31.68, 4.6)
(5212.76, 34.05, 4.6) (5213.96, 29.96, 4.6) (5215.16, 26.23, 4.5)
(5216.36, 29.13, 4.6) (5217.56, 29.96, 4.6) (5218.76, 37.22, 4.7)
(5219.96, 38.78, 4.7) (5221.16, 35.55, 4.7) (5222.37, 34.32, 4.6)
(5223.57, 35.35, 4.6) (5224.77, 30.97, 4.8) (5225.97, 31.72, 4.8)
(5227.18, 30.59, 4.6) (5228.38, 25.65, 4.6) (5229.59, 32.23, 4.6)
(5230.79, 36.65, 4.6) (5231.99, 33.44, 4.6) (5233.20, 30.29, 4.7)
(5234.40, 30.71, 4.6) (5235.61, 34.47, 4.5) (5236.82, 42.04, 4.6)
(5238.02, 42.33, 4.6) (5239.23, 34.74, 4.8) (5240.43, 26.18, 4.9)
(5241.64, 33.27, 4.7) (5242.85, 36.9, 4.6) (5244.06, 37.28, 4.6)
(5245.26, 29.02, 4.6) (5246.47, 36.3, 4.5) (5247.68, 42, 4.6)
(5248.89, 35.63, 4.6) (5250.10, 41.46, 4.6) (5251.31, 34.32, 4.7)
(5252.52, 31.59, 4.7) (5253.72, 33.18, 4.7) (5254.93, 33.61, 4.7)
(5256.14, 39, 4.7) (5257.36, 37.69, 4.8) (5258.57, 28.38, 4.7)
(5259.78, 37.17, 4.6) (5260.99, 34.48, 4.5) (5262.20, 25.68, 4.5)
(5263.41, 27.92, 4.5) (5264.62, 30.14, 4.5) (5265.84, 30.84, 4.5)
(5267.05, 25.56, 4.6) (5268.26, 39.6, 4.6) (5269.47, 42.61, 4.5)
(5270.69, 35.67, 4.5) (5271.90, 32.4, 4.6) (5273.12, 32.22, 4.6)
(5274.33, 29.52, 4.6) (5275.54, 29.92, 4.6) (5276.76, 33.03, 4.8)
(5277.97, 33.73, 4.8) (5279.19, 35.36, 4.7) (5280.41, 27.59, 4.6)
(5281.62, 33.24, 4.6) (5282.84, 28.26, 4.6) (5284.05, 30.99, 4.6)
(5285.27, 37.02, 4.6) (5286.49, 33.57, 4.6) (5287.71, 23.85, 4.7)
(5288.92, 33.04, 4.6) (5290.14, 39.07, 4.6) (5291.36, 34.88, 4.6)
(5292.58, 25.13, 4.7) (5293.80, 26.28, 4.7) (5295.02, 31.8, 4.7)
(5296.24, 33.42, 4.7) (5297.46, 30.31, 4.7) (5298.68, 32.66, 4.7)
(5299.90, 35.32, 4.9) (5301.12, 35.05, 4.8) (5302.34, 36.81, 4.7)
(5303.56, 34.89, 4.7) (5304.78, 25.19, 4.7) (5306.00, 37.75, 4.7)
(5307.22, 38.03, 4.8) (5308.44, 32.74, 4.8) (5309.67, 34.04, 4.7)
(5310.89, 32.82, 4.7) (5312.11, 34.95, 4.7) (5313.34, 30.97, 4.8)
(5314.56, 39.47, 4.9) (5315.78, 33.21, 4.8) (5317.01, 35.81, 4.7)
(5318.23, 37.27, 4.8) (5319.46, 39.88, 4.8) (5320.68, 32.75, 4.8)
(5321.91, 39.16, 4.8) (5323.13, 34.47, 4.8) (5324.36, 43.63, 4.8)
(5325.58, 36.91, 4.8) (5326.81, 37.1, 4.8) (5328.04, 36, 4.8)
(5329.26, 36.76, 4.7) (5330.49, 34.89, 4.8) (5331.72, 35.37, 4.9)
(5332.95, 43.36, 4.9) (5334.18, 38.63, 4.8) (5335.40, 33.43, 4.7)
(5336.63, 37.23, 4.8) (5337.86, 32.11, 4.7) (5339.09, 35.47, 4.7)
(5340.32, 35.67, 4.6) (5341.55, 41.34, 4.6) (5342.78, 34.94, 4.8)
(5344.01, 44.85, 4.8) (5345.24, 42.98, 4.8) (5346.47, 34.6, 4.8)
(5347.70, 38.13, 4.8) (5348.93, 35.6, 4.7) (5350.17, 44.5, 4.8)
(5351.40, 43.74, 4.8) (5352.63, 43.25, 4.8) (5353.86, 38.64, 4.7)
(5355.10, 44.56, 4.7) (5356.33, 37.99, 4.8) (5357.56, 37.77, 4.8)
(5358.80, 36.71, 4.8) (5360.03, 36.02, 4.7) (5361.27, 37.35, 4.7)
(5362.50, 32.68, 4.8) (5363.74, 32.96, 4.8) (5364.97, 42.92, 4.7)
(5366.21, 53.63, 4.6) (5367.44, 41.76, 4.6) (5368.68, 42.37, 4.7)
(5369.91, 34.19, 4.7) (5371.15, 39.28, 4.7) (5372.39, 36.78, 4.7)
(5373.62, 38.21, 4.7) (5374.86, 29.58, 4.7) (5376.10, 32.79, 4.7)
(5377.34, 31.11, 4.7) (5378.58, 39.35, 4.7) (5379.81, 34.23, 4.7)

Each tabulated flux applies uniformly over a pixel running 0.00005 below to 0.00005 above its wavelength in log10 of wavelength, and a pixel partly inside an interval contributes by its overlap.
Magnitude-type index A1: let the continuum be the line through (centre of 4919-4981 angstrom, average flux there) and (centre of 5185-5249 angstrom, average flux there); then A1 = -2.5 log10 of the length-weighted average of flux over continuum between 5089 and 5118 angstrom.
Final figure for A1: 0.28 mag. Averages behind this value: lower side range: 29.2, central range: 23.8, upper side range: 32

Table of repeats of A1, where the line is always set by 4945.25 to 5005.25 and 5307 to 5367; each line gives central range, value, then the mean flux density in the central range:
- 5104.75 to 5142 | 0.19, 27.8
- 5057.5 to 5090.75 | 0.14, 28.2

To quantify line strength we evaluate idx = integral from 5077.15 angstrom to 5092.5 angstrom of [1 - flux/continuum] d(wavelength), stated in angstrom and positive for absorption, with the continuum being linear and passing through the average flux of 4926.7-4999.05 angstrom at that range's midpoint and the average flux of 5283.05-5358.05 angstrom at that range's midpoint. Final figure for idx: 1.4 angstrom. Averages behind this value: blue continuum 29.9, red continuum 35.9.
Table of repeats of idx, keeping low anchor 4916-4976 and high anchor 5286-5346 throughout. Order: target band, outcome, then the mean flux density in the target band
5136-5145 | -1.0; 35.8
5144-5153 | 1.7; 26.3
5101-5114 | 4.5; 20.8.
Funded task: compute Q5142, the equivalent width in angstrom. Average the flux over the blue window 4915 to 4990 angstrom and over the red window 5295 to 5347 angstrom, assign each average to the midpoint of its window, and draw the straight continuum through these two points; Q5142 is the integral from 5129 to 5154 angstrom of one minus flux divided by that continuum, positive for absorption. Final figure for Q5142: 2.3 angstrom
